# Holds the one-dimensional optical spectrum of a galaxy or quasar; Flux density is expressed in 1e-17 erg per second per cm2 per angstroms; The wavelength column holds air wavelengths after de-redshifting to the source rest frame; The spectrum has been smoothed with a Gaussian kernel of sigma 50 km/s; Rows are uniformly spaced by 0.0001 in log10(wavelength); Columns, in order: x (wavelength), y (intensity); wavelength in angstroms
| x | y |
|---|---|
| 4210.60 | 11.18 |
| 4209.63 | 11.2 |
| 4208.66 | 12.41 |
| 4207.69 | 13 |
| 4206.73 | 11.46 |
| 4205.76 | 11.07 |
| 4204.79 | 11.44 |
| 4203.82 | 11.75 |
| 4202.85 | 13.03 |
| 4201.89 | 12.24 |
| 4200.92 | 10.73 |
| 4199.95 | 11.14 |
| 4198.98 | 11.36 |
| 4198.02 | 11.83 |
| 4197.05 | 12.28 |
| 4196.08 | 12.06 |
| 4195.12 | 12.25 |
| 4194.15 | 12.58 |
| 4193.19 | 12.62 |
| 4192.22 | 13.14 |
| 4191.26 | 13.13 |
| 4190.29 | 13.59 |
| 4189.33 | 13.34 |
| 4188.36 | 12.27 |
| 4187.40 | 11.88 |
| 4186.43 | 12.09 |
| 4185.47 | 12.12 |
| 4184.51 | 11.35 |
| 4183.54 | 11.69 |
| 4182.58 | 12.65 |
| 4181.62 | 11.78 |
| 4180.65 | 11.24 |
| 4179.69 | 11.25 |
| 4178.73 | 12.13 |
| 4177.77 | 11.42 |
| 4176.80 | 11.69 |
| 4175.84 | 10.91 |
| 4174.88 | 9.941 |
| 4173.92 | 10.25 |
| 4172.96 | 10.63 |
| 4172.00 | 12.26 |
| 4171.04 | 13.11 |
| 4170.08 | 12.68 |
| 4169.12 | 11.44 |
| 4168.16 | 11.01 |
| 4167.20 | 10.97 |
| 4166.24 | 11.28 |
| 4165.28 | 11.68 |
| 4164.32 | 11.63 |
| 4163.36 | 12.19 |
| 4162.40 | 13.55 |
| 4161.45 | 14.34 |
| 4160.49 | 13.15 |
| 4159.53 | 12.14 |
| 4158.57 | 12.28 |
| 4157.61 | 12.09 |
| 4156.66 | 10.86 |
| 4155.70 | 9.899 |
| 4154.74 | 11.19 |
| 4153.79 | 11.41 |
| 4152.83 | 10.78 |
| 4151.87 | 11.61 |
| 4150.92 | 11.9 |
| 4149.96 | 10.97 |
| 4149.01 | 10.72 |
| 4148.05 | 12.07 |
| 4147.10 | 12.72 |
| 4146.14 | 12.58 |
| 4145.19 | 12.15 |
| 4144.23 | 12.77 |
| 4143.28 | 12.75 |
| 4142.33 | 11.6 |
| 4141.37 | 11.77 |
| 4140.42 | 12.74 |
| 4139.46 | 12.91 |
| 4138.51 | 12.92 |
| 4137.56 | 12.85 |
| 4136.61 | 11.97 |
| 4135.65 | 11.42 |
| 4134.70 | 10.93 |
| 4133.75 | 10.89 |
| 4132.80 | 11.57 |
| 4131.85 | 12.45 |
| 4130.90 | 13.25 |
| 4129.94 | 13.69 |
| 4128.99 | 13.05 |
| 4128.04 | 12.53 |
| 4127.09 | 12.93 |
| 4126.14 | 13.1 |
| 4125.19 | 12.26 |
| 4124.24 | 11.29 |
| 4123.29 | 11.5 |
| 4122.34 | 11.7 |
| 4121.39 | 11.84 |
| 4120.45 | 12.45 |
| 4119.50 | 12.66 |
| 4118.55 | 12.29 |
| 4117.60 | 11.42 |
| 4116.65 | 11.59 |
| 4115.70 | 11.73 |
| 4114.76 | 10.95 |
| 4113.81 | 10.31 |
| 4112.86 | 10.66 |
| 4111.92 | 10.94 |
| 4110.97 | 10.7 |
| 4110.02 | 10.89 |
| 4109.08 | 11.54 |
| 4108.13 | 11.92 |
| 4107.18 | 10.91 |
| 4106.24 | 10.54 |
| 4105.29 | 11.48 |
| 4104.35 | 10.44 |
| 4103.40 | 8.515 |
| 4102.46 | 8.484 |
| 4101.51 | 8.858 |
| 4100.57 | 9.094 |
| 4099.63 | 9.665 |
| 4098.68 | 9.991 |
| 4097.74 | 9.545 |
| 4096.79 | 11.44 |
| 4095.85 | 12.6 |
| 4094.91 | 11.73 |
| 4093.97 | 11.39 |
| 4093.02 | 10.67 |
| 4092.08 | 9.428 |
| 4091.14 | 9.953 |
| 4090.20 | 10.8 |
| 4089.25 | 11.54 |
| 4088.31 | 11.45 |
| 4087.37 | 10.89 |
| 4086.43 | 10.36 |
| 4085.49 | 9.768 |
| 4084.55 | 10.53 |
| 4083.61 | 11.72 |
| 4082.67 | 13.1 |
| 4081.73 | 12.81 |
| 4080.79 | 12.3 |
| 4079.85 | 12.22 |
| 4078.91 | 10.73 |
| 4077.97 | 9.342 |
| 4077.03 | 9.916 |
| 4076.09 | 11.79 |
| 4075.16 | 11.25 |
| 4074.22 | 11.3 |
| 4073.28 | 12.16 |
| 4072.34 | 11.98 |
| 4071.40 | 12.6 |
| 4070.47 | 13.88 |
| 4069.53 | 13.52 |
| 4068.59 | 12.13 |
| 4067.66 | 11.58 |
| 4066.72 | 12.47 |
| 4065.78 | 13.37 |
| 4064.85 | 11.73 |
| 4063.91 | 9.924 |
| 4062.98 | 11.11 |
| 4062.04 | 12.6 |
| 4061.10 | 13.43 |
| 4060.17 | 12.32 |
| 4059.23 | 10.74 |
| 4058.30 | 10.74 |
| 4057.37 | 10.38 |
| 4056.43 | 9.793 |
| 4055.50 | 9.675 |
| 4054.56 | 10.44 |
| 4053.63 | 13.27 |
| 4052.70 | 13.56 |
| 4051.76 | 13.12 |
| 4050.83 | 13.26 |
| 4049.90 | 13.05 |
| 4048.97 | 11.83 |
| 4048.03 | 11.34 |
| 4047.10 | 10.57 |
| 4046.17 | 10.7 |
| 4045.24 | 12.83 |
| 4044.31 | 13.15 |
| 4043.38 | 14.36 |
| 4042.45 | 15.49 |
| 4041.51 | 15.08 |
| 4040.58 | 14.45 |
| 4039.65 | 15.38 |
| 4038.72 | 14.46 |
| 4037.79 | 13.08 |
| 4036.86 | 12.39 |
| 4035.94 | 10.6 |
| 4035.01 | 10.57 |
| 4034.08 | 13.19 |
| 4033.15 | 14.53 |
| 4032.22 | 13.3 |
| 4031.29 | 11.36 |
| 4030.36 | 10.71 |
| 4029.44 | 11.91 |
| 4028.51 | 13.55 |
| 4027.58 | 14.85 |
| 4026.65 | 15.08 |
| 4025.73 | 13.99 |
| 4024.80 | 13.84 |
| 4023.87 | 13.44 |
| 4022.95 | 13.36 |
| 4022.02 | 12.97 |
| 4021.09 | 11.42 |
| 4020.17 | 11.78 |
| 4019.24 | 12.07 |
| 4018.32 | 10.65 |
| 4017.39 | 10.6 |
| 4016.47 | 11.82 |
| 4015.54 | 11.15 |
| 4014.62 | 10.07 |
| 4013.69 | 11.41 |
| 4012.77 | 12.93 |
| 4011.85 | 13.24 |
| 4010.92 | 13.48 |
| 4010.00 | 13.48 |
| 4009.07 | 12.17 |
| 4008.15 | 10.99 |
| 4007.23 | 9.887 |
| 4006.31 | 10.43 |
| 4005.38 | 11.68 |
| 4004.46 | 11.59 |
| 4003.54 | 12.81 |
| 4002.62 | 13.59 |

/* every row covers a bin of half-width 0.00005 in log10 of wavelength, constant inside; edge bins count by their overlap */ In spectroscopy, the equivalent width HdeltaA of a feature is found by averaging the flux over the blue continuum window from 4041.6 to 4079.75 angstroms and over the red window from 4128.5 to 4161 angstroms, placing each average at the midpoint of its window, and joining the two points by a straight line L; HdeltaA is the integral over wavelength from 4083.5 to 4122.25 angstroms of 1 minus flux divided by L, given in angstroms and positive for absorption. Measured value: 3.8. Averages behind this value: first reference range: 12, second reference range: 12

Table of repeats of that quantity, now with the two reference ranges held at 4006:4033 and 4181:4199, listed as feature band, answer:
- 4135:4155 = 0.55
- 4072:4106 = 4.18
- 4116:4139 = 0.26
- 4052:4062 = 0.64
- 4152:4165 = 0.40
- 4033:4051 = -0.98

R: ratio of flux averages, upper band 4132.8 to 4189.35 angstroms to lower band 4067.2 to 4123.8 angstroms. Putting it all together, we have 1.06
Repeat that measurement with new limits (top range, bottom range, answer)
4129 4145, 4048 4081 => 1.04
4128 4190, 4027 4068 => 0.96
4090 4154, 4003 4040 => 0.92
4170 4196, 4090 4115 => 1.14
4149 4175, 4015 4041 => 0.92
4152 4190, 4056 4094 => 1.03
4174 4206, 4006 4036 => 0.97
